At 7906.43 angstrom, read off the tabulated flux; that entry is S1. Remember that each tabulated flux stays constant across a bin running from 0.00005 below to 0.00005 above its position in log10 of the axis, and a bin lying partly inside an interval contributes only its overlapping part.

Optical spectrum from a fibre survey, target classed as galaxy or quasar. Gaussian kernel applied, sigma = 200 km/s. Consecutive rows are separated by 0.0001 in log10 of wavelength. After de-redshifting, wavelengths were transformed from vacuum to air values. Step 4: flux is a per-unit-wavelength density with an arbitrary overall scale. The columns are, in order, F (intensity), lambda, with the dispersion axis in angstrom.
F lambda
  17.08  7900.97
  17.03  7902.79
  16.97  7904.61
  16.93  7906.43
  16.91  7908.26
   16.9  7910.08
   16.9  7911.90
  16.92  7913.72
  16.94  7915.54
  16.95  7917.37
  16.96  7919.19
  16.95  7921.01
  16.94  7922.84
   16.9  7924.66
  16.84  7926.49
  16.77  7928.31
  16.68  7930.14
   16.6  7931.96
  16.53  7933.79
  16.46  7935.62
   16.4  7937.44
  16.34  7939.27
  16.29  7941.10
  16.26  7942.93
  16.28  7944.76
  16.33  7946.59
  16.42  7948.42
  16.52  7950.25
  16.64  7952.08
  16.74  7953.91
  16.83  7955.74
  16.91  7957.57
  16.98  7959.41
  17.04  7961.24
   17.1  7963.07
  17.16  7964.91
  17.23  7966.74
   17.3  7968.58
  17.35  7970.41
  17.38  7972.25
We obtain 16.93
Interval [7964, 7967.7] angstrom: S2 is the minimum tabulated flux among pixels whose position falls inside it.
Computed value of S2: 17.16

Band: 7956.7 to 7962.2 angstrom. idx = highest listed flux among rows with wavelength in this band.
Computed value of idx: 17.04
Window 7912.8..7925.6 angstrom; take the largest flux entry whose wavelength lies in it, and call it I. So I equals 16.96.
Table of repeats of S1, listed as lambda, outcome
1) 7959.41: 16.98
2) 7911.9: 16.9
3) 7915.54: 16.94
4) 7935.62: 16.46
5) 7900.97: 17.08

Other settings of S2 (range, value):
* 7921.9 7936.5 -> 16.46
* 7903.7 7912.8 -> 16.9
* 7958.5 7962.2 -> 16.98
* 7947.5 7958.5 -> 16.42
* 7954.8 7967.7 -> 16.83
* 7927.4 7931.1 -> 16.68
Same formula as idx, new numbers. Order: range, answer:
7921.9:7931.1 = 16.94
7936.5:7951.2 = 16.52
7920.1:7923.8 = 16.95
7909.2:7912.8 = 16.9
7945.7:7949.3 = 16.42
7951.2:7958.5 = 16.91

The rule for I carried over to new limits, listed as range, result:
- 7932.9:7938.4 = 16.53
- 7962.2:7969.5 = 17.3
